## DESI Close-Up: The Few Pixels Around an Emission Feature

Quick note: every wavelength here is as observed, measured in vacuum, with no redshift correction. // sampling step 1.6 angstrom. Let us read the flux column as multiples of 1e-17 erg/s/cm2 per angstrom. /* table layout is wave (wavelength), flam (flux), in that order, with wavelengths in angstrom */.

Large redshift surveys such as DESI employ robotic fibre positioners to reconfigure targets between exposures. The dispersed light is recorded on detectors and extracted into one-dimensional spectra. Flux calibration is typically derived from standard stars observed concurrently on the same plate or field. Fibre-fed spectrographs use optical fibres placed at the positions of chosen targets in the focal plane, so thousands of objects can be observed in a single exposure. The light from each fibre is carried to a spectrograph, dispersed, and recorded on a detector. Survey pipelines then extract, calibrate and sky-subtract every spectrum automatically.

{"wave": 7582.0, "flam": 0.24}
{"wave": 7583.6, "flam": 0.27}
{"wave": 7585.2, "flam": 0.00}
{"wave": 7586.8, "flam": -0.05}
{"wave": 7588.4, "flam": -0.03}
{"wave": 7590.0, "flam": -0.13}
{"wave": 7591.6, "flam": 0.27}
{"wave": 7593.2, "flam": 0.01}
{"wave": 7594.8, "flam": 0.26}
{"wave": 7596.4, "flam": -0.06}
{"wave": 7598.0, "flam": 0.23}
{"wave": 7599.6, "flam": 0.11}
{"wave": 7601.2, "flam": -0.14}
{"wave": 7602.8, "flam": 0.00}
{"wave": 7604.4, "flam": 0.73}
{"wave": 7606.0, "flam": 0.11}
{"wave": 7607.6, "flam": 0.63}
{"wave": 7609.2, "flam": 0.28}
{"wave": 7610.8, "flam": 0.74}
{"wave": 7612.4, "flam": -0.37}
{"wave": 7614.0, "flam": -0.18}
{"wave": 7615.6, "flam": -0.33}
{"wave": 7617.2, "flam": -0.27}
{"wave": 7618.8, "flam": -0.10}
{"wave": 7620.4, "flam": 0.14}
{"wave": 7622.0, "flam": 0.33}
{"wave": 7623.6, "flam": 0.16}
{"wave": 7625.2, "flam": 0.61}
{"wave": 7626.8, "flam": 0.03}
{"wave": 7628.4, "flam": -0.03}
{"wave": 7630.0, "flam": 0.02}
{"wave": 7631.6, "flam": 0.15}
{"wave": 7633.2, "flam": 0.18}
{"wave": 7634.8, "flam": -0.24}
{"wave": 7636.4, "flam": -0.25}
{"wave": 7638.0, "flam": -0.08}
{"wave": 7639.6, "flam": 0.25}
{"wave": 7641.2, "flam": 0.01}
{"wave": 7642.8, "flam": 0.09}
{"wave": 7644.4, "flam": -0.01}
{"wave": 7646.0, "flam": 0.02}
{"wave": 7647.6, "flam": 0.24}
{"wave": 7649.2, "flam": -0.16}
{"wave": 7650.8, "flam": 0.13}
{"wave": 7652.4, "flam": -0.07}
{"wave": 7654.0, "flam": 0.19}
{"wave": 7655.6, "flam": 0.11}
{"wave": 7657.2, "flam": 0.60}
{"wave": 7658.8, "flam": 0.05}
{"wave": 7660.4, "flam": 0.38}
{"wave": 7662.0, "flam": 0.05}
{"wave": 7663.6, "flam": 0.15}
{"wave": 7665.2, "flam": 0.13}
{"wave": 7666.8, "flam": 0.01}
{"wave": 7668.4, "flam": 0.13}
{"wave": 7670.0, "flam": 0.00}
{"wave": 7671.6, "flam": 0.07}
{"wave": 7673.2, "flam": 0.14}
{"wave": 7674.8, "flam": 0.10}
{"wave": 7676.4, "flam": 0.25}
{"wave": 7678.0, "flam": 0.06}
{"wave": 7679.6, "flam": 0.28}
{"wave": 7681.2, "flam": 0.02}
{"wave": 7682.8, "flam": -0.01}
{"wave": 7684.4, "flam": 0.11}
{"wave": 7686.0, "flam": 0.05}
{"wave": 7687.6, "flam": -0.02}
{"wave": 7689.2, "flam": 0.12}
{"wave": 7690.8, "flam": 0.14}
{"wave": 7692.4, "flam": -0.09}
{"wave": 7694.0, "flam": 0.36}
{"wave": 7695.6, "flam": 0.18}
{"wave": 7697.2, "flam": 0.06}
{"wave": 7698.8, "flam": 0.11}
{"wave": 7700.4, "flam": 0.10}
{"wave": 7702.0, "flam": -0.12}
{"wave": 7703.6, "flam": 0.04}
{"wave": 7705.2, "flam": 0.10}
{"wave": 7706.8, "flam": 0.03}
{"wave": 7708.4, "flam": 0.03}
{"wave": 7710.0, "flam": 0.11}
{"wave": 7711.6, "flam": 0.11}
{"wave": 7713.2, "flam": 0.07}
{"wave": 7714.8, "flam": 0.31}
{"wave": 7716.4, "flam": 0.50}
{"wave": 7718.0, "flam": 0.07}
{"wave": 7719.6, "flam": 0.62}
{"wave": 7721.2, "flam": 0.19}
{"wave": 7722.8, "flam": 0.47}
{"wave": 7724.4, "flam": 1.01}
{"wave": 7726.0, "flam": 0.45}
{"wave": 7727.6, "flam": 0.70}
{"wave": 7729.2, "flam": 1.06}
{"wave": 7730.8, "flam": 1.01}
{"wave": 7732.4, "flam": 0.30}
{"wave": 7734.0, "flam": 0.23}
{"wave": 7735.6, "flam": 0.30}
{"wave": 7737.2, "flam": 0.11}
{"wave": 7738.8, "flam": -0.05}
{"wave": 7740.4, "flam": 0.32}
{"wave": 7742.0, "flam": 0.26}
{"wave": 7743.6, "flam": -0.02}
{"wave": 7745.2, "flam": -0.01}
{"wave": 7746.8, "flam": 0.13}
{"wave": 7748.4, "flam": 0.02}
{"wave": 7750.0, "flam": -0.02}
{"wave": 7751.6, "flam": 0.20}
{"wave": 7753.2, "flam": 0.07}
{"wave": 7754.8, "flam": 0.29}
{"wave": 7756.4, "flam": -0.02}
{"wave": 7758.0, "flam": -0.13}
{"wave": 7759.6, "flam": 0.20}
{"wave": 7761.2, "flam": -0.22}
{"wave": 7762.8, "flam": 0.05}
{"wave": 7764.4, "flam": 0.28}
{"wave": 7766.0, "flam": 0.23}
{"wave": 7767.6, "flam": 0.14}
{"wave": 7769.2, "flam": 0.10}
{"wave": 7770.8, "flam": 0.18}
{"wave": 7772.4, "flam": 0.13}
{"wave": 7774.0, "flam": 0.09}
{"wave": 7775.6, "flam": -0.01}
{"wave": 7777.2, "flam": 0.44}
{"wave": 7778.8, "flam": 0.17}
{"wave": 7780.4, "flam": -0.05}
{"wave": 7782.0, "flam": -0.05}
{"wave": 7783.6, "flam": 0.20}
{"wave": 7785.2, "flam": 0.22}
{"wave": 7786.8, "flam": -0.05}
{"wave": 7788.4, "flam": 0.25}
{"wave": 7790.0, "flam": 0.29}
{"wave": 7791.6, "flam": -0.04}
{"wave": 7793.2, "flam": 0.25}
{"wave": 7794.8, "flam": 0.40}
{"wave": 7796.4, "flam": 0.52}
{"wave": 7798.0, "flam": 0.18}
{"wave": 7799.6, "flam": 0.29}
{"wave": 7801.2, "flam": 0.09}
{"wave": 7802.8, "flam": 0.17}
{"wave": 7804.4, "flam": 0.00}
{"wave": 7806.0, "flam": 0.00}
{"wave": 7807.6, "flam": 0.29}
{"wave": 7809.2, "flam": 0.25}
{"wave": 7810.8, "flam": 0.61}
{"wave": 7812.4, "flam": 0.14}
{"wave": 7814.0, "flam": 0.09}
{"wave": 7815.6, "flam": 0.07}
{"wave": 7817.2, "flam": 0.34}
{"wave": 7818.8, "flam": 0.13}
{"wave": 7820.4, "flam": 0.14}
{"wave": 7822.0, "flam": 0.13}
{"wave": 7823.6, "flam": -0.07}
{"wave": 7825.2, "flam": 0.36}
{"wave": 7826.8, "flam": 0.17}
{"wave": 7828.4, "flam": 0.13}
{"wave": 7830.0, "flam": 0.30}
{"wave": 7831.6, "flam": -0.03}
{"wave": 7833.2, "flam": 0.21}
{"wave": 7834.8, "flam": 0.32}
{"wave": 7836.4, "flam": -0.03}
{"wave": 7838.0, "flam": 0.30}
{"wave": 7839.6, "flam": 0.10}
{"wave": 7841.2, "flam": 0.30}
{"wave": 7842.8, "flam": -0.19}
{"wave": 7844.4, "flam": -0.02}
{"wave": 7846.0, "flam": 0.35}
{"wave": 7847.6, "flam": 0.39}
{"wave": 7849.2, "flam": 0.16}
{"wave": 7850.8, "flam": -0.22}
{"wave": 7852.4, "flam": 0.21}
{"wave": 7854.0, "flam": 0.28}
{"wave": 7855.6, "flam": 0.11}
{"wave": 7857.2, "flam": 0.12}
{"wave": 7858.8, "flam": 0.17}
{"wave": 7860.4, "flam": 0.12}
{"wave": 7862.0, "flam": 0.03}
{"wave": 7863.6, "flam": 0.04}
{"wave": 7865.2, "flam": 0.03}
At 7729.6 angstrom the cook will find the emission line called [O II]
